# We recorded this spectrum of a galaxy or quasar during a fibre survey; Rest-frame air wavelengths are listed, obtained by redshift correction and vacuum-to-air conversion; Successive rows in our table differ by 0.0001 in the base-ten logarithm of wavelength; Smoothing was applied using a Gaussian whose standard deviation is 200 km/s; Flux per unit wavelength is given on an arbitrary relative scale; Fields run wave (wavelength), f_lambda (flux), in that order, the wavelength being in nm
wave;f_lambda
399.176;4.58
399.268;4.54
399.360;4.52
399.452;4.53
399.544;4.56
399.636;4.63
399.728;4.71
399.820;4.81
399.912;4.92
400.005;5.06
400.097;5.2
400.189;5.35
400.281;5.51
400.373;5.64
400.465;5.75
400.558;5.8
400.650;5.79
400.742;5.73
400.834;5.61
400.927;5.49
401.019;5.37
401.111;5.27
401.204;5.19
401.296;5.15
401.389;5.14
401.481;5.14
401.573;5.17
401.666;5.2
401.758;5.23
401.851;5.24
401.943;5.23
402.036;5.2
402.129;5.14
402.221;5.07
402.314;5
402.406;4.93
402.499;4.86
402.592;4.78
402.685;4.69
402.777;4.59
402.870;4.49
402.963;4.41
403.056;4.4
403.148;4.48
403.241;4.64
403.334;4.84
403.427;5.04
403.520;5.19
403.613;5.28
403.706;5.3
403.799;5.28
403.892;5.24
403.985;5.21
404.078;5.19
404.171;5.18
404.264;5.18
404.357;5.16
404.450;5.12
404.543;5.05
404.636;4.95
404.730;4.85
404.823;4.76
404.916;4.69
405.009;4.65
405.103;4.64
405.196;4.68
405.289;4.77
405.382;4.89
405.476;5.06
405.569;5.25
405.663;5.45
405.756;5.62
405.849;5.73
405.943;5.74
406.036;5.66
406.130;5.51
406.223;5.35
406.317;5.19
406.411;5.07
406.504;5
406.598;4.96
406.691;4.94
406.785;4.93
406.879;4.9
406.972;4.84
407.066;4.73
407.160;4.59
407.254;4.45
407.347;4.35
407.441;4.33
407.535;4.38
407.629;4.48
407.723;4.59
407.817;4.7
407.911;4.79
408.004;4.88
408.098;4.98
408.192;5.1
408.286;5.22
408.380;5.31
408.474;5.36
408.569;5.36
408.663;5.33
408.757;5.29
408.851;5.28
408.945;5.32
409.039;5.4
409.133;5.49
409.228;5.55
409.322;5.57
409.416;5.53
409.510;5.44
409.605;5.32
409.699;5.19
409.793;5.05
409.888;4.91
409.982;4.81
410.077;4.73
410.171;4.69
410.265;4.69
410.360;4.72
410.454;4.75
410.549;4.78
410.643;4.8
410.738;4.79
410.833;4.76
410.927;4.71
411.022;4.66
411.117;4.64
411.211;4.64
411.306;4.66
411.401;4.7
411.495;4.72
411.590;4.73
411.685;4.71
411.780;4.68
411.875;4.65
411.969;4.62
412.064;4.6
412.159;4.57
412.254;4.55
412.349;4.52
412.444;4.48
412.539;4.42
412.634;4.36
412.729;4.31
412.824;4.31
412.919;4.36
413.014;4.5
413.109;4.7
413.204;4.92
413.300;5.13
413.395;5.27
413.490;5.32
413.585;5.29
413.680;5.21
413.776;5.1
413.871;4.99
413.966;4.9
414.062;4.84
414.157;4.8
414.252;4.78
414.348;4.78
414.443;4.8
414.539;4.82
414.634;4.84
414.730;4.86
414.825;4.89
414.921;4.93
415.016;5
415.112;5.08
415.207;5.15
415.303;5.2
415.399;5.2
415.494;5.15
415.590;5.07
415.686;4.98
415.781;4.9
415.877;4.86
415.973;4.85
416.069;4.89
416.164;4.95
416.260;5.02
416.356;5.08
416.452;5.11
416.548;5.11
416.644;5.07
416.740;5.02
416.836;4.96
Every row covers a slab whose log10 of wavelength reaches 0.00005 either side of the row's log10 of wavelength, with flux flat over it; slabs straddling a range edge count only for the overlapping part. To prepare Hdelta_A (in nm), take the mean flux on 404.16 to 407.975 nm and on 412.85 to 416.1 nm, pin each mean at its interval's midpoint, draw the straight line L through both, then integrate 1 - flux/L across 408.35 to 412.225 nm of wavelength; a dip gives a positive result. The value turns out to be -0.007 nm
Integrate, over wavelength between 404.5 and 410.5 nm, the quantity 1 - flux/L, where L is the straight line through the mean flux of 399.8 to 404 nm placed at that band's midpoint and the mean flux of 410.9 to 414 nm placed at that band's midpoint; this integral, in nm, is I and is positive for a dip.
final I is -0.14 nm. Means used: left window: 5.13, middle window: 5.03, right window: 4.72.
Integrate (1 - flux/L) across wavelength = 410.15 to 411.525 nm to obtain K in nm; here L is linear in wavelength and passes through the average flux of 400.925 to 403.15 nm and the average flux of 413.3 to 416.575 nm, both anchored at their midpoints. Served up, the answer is 0.079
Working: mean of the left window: 5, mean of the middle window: 4.72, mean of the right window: 5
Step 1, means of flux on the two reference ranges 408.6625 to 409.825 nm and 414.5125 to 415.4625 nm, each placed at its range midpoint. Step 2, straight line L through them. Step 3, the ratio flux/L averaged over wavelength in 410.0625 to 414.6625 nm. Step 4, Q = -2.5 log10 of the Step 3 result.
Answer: 0.09 mag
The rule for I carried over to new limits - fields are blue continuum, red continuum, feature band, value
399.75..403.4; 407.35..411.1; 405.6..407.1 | -0.06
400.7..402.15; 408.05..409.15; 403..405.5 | 0.16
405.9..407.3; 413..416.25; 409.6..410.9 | 0.05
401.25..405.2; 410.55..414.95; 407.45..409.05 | -0.05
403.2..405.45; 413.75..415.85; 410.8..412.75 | 0.14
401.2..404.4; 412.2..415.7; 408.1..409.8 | -0.14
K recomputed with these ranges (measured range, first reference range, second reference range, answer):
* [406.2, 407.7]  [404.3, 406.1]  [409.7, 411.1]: 0.07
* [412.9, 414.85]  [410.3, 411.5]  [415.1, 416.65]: 0.00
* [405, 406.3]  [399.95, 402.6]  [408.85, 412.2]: -0.03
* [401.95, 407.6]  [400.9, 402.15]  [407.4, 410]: 0.23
